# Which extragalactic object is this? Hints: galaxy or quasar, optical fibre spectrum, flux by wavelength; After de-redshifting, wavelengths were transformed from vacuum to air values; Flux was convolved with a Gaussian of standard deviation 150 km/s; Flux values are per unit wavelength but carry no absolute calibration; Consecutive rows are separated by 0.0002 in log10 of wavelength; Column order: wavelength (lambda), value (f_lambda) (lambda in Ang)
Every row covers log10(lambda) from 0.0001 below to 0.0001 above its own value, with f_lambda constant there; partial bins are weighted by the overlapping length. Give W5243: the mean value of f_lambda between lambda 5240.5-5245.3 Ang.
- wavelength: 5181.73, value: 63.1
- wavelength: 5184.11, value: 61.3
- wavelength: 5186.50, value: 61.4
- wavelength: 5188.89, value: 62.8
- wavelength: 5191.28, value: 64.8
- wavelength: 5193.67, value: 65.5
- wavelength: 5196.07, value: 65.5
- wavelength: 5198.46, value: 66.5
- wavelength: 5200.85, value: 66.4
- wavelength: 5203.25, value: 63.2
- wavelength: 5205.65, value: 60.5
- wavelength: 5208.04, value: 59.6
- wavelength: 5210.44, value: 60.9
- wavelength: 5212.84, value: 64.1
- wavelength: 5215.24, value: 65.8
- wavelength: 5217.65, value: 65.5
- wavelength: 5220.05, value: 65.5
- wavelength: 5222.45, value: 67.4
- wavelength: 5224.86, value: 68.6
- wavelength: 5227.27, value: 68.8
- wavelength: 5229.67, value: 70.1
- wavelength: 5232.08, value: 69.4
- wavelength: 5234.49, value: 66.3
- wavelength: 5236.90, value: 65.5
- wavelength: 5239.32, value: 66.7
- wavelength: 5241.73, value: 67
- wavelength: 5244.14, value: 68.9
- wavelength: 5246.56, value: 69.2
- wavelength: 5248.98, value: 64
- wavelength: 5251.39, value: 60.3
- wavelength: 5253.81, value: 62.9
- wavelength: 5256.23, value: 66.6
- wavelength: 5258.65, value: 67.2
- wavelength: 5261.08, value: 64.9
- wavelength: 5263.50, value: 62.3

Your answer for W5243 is 68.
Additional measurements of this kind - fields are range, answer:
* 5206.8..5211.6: 60.3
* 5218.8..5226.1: 67.2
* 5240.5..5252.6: 65.9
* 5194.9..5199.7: 66.1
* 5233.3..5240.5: 66.1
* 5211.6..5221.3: 65.2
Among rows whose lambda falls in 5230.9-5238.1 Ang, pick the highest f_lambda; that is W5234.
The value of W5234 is 69.4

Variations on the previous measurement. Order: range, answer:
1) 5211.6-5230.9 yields 70.1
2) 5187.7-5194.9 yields 65.5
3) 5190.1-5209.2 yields 66.5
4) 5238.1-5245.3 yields 68.9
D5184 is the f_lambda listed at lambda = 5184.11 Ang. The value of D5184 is 61.3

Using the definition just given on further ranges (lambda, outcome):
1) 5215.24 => 65.8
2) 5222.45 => 67.4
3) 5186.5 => 61.4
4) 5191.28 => 64.8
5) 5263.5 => 62.3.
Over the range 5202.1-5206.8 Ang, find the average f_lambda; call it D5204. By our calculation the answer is 61.8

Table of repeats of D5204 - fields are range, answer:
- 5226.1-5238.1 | 68.1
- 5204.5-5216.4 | 62.2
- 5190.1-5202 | 65.7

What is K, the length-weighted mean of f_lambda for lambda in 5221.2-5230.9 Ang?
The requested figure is 68.7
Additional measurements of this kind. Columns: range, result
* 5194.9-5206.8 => 64.4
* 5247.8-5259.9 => 64.2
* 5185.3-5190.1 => 62.1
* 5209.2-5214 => 62.5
